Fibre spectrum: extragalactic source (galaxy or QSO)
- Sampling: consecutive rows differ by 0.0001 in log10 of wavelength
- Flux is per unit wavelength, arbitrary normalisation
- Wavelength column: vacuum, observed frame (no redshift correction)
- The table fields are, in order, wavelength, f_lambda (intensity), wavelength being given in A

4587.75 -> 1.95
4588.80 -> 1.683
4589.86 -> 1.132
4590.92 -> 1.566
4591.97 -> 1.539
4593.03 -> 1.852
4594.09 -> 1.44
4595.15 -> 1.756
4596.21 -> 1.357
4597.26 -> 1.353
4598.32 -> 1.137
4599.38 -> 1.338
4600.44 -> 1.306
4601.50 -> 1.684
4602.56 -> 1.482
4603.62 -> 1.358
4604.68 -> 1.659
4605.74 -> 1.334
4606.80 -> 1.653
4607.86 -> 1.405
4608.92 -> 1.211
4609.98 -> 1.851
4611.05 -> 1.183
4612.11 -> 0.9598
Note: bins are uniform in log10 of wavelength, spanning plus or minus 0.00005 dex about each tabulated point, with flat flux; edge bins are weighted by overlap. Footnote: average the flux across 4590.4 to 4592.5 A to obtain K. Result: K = 1.56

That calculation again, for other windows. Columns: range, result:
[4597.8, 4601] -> 1.26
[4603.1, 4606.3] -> 1.45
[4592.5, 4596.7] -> 1.6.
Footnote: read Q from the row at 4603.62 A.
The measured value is 1.358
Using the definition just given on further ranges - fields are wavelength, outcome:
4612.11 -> 0.9598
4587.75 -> 1.95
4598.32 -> 1.137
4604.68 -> 1.659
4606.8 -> 1.653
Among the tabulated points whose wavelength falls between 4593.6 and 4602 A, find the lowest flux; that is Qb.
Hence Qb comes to 1.137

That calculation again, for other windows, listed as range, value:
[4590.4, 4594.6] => 1.44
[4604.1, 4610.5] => 1.211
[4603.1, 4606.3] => 1.334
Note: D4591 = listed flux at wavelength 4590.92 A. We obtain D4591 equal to 1.566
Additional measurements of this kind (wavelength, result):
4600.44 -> 1.306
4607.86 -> 1.405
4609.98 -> 1.851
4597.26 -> 1.353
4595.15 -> 1.756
